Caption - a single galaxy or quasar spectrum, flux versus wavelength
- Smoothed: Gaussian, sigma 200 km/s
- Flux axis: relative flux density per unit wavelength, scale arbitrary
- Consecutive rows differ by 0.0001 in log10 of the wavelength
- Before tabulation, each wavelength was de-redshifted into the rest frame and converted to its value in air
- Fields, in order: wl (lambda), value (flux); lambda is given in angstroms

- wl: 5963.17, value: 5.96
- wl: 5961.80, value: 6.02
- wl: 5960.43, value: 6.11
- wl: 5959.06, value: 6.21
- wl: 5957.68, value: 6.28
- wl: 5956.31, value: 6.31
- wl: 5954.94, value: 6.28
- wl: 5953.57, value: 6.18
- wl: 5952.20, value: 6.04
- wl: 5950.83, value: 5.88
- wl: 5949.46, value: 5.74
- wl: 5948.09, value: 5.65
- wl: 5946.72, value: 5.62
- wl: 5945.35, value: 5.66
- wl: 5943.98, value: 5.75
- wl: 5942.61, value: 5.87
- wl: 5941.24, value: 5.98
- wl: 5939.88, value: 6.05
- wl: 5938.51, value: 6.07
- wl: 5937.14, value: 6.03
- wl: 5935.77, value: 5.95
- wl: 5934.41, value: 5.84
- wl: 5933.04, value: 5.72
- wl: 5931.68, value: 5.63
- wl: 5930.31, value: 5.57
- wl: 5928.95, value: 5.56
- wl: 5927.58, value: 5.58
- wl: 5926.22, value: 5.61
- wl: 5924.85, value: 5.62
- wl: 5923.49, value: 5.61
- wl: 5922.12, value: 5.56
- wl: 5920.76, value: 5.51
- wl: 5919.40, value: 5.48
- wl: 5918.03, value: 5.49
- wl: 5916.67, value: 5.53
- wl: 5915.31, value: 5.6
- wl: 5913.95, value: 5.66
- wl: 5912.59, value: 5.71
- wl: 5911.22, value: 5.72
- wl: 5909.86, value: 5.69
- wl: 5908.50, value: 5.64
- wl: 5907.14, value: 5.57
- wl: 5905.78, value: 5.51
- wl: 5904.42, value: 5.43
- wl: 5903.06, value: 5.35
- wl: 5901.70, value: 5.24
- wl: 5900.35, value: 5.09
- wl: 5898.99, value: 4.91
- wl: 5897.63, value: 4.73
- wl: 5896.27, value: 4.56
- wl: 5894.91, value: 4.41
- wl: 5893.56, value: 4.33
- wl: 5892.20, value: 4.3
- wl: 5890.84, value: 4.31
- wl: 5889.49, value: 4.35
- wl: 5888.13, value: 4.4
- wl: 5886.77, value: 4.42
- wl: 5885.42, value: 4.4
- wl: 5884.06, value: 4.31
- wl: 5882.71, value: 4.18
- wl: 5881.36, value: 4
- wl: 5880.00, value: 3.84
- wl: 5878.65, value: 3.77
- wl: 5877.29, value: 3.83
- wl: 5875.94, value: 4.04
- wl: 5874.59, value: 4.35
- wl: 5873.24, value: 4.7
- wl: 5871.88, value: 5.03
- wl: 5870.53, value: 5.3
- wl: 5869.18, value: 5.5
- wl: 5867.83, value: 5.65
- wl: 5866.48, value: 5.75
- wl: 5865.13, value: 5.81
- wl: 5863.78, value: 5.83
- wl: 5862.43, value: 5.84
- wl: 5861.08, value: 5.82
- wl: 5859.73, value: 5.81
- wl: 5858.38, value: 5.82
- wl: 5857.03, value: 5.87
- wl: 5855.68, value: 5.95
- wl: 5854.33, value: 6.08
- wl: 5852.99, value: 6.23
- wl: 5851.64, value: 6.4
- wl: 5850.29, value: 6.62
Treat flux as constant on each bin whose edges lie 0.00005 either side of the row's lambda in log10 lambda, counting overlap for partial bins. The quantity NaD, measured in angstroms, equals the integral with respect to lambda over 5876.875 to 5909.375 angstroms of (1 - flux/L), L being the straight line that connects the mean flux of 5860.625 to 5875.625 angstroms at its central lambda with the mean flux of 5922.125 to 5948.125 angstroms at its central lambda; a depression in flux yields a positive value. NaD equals 5.2 angstroms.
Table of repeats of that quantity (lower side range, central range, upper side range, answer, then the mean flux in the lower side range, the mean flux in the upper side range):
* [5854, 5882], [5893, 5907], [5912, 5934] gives 1.1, 5.16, 5.59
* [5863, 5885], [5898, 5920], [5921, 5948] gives -0.6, 4.74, 5.75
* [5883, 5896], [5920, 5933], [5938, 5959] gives -0.5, 4.36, 5.96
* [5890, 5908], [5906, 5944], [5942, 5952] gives -2.4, 4.91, 5.75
